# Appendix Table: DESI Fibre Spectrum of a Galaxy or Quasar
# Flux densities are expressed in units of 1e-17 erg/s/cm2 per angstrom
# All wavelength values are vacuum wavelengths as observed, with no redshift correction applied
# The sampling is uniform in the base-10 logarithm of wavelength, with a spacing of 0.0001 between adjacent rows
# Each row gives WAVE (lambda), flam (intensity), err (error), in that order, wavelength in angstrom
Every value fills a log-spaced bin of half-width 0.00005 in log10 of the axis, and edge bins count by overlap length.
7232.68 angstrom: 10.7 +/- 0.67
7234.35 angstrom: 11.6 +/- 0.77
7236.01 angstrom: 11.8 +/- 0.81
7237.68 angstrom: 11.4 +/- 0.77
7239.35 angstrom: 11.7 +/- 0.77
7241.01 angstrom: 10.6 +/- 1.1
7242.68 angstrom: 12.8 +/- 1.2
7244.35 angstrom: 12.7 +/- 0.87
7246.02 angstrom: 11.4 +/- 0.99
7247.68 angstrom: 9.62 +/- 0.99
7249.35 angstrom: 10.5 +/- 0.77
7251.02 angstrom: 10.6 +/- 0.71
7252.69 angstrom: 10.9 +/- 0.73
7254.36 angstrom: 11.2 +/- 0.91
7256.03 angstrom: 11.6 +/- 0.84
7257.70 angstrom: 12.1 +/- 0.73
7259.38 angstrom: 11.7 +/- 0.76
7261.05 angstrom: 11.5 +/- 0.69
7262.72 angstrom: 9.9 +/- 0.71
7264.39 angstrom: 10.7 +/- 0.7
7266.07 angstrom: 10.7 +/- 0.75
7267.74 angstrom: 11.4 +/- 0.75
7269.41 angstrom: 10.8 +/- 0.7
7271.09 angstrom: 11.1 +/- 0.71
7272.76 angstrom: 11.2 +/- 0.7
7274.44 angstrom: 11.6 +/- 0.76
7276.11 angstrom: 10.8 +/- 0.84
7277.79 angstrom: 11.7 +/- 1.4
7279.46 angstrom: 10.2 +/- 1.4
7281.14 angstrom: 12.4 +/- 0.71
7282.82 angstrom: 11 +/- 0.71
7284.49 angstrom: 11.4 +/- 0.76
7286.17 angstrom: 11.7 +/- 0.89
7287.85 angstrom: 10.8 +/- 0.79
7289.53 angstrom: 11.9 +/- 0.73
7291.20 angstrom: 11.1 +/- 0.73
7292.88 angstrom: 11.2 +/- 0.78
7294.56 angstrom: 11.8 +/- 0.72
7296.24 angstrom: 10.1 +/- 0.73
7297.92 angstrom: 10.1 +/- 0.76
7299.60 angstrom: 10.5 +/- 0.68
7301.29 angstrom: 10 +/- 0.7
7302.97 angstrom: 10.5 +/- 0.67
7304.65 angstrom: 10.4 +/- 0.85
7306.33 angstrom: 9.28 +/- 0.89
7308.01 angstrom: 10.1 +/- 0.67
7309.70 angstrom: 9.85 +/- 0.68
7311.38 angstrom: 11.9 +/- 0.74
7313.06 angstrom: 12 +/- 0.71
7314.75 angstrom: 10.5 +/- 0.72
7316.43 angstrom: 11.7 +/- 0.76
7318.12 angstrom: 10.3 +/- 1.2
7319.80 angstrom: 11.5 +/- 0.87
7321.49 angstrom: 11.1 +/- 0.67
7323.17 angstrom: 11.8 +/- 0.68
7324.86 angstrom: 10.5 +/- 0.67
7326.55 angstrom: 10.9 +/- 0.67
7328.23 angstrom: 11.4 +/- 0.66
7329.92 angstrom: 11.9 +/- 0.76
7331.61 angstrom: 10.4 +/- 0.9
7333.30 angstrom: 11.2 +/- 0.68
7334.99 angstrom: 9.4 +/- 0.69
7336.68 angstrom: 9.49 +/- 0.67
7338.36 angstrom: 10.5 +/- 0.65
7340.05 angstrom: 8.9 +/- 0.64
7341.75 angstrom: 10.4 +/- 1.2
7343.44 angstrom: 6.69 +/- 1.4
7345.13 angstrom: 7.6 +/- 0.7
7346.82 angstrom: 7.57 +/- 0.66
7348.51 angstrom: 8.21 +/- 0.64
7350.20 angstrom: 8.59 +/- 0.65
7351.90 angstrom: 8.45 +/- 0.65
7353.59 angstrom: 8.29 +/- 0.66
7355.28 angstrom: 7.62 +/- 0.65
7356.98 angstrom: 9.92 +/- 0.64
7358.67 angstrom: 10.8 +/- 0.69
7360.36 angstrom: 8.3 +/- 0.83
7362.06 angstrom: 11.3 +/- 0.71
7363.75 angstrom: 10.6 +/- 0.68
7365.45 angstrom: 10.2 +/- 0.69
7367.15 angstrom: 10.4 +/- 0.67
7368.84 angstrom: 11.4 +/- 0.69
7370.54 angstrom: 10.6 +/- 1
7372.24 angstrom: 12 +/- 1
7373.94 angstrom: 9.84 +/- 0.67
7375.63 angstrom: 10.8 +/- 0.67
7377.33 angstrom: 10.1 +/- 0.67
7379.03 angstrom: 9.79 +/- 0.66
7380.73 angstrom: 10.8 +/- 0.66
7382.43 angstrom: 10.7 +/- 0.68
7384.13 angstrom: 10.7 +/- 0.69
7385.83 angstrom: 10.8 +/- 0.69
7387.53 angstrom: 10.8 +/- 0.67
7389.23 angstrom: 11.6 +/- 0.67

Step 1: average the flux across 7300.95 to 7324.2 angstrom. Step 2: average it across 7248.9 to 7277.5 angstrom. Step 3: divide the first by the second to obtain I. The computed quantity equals 0.97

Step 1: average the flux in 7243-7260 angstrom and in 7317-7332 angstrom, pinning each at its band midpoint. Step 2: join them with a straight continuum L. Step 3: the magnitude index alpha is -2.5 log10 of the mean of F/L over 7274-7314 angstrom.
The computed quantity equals 0.026 mag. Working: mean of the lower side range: 11.3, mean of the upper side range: 11.1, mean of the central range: 10.9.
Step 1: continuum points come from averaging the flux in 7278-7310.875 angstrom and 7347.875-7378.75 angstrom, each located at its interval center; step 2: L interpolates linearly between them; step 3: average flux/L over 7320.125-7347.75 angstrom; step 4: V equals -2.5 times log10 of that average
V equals 0.03 mag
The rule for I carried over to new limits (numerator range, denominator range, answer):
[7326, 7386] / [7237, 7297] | 0.88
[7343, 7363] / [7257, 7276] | 0.78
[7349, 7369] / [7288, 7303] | 0.89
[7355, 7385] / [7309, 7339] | 0.95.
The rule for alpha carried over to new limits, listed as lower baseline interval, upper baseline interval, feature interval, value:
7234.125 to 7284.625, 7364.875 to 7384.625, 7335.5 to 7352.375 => 0.24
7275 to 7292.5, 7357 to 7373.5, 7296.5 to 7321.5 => 0.05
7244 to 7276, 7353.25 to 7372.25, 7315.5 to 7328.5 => -0.07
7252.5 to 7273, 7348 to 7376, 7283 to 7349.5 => 0.00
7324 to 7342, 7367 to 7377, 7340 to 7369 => 0.17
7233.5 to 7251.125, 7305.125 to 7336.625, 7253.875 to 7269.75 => 0.01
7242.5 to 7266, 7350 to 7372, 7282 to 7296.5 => -0.05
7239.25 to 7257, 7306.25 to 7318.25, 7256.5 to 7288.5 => -0.01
